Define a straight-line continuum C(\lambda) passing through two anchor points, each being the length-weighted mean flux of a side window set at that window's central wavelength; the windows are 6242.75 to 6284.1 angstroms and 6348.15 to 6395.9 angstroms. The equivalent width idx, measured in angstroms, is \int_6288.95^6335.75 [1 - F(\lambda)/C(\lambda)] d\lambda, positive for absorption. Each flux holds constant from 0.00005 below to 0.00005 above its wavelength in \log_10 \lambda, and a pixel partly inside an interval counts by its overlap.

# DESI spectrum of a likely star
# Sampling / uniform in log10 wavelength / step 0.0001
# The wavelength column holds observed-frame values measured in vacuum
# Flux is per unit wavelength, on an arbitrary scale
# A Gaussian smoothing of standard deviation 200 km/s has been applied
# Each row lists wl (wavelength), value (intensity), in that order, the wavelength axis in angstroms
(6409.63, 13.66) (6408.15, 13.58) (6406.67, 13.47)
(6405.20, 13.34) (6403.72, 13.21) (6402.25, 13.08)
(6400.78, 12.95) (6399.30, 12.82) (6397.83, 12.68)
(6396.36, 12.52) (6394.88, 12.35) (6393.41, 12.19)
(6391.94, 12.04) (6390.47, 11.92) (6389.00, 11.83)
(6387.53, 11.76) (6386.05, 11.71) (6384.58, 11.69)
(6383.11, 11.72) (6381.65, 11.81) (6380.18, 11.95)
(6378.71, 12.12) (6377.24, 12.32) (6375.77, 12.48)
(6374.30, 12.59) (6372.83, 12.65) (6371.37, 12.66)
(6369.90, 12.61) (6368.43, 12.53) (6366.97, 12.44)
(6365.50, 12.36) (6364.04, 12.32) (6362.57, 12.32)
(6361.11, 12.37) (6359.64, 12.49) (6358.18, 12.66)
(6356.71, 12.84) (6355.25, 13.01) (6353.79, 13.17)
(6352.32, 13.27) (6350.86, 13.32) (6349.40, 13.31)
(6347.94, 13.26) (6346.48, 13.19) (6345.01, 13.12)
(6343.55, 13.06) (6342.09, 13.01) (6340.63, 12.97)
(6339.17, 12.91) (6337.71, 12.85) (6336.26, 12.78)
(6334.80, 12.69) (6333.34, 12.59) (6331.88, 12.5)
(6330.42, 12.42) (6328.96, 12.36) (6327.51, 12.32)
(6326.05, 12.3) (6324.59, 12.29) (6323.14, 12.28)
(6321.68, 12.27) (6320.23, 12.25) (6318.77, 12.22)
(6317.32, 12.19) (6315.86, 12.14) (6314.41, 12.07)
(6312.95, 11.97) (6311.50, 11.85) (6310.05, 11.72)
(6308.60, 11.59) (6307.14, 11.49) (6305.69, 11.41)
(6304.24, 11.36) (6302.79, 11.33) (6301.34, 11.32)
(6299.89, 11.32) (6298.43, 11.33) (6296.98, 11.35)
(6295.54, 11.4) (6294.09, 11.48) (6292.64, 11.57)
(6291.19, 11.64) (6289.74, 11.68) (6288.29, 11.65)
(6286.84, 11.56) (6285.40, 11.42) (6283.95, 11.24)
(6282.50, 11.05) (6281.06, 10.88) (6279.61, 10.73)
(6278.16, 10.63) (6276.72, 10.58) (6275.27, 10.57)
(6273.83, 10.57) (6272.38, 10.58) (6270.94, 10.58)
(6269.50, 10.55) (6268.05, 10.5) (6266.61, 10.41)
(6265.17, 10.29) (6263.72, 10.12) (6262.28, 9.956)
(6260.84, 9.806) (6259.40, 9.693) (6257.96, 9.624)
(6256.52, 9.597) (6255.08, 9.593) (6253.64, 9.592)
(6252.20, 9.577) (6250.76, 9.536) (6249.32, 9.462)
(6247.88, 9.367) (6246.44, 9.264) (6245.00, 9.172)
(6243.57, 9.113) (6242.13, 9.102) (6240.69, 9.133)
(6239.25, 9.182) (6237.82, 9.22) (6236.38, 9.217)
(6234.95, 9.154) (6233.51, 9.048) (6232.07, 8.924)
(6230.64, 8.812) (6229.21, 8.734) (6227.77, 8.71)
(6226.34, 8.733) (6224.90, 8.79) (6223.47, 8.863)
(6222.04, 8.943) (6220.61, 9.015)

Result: -3.3 angstroms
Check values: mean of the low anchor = 10.1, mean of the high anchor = 12.4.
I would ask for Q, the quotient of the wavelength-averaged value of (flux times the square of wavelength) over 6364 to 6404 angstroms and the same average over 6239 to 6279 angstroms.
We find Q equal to 1.30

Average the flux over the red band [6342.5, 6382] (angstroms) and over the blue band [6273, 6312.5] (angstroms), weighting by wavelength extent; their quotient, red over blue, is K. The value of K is 1.12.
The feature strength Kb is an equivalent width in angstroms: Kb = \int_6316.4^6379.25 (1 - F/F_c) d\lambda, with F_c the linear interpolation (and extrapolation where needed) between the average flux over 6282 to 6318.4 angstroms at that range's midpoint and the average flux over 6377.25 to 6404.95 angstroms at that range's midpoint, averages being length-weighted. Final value -3.7 angstroms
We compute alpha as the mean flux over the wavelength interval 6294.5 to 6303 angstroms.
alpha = 11.3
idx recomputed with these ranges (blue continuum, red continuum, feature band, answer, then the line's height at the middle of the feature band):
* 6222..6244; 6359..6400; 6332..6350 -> -2.5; 11.4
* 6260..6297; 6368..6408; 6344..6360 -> -1.6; 11.9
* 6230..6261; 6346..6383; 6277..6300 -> -1.7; 10.5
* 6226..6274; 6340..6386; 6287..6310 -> -1.3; 10.9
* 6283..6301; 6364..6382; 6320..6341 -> -1.1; 11.9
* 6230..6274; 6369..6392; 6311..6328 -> -1.9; 10.9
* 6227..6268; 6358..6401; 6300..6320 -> -1.8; 10.8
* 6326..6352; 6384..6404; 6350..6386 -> 0.3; 12.6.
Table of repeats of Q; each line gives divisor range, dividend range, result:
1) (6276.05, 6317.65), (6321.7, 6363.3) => 1.13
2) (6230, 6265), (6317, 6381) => 1.39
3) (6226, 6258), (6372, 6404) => 1.40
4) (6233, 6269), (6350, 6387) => 1.35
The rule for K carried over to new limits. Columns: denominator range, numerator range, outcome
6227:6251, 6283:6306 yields 1.25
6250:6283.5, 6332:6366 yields 1.26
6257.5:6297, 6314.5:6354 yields 1.18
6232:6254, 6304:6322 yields 1.29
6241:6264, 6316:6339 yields 1.31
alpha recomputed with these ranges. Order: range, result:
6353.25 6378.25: 12.6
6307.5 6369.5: 12.6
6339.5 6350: 13.1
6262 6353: 11.8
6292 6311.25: 11.4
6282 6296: 11.5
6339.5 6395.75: 12.5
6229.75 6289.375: 9.99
